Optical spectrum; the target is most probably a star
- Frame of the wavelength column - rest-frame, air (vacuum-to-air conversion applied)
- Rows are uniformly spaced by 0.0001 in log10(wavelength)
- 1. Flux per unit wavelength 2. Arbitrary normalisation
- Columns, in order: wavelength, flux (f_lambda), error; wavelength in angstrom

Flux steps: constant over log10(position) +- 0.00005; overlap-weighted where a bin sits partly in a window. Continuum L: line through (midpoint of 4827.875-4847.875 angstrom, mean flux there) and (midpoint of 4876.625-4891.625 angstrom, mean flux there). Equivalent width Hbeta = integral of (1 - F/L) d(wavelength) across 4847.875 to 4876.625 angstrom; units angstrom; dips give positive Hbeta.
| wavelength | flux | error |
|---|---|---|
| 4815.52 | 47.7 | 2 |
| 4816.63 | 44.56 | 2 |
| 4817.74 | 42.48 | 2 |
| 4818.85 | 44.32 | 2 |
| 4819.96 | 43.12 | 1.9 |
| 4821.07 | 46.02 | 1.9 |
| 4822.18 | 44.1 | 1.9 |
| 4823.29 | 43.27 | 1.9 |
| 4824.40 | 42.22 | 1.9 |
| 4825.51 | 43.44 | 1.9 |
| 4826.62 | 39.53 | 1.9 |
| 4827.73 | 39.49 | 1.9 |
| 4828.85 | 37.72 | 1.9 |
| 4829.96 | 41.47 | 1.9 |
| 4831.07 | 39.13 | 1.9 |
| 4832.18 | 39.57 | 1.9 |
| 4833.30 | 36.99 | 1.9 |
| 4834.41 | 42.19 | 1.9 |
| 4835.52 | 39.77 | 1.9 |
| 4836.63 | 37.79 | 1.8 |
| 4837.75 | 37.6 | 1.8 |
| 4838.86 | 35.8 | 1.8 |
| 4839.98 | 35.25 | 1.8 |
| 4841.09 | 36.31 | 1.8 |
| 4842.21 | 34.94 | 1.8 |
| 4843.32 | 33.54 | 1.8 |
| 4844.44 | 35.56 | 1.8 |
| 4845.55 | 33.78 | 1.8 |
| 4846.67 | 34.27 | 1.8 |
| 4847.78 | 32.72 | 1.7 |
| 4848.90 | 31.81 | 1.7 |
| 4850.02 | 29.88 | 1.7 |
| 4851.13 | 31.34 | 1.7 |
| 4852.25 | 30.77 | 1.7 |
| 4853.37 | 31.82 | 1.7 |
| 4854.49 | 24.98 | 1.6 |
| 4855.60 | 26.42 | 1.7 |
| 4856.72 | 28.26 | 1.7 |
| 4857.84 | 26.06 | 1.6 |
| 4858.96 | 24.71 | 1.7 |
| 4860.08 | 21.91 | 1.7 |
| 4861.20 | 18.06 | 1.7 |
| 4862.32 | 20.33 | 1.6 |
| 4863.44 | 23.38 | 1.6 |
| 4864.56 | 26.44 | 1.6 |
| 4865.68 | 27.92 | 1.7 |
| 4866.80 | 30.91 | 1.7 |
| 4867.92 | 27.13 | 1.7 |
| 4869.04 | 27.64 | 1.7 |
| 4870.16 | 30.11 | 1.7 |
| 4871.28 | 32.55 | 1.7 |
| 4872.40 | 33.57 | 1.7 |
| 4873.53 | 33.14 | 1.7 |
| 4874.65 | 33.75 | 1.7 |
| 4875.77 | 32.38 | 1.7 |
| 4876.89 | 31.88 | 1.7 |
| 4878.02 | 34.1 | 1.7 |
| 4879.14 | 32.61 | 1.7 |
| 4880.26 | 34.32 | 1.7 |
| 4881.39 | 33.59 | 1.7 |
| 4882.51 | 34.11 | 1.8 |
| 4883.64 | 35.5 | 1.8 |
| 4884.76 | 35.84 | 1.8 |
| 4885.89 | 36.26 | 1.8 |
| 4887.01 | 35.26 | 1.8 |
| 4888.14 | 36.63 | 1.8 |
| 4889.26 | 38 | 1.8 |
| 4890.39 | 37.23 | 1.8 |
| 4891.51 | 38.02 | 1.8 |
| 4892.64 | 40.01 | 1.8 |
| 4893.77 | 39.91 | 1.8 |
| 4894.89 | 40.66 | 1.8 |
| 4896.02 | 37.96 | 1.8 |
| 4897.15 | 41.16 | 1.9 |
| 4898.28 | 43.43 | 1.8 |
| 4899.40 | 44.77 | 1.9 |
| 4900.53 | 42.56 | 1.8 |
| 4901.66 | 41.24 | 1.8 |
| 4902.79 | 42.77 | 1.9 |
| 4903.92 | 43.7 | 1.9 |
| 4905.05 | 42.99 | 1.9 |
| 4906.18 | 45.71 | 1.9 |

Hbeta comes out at 6.2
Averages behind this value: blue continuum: 37.1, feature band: 28.3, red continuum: 35.2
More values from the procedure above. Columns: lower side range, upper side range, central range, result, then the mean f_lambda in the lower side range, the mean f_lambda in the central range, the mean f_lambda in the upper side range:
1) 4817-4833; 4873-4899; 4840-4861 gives 4.88 angstrom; 41.8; 30.4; 36.4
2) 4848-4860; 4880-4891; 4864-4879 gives 0.73 angstrom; 28.4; 30.9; 35.7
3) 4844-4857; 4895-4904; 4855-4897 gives 5.77 angstrom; 31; 31.9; 42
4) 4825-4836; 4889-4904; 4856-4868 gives 4.58 angstrom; 39.9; 24.9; 40.8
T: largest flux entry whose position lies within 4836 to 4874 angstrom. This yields 37.79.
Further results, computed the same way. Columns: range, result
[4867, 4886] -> 36.26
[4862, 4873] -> 33.57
